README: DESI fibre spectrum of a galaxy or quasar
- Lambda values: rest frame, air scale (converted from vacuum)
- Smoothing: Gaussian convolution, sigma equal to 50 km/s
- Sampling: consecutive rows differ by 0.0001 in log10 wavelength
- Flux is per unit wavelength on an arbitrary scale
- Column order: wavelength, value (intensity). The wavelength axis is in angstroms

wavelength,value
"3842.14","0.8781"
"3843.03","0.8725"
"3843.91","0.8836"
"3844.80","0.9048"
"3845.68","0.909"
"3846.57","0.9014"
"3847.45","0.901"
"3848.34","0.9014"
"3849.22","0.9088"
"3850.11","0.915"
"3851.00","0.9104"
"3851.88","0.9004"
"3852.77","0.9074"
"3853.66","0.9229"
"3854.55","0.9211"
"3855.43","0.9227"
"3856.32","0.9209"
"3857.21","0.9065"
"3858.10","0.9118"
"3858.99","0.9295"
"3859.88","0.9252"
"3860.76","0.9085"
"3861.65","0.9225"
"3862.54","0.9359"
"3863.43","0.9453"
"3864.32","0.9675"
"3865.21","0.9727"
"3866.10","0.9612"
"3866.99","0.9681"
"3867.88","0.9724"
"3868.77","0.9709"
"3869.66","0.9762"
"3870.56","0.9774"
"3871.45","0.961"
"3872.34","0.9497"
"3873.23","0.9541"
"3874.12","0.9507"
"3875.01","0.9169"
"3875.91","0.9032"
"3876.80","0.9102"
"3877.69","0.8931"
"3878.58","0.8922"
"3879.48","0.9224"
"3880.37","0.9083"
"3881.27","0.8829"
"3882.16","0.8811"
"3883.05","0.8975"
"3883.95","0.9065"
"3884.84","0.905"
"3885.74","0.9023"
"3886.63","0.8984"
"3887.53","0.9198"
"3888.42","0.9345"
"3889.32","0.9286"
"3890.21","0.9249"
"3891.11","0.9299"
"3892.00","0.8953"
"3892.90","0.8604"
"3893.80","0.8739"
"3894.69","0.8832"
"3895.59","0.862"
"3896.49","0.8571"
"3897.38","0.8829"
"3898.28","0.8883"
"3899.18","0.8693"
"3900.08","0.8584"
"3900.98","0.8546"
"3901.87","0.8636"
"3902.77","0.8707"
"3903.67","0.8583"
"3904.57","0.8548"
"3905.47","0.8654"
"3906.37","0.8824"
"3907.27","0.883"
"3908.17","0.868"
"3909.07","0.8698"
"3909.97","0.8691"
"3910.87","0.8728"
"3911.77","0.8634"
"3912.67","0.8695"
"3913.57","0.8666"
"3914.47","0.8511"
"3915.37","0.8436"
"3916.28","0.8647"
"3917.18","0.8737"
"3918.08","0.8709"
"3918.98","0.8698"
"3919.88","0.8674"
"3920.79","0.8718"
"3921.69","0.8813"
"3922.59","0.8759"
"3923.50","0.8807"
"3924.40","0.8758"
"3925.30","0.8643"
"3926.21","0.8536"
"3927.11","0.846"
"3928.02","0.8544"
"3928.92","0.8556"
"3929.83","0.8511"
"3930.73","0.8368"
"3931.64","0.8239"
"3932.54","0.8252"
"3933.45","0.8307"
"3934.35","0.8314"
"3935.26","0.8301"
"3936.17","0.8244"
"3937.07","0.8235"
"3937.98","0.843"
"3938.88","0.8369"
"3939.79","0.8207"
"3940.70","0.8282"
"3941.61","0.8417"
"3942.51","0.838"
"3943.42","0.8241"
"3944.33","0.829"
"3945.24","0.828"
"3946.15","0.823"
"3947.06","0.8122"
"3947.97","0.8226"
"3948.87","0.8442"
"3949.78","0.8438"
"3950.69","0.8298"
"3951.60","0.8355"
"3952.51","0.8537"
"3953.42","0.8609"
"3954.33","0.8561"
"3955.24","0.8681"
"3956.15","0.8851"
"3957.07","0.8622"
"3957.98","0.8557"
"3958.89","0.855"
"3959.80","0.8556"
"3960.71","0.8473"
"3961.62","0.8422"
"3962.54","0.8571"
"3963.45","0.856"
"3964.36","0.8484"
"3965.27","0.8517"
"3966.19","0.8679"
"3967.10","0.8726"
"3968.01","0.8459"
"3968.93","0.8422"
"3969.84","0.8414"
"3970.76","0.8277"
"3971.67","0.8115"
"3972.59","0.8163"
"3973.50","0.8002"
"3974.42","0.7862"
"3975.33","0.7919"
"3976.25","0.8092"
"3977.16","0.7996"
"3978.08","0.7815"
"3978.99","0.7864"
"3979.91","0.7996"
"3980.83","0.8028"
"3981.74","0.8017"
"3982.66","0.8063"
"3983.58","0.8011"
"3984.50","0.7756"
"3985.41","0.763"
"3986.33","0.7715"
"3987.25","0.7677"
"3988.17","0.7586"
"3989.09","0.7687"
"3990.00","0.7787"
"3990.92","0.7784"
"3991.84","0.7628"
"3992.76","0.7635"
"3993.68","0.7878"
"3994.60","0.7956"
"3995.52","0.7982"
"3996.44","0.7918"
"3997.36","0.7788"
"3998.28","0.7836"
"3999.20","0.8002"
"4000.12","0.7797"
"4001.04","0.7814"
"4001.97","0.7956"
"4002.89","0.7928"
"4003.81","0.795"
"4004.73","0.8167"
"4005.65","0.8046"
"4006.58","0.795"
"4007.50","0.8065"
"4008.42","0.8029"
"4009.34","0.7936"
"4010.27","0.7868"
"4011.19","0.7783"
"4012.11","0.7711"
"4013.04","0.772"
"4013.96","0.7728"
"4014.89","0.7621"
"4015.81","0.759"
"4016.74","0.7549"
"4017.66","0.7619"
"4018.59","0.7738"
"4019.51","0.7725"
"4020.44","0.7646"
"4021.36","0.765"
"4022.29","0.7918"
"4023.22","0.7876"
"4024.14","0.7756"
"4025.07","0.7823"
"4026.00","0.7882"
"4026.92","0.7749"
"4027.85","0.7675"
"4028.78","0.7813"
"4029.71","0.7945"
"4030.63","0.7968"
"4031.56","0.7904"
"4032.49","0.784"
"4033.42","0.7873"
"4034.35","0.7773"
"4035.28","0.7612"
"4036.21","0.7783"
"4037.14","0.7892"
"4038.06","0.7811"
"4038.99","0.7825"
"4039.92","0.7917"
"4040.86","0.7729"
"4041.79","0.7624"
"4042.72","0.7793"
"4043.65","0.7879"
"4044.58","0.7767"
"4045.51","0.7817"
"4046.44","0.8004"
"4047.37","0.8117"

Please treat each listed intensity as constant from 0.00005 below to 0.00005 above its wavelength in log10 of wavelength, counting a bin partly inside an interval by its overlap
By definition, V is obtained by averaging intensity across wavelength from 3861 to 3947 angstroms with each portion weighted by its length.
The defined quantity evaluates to 0.882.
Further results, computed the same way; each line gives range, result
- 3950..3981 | 0.836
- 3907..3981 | 0.844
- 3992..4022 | 0.783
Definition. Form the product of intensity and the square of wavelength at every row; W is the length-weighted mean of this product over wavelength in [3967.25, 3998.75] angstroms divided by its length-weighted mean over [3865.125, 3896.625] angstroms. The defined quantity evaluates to 0.91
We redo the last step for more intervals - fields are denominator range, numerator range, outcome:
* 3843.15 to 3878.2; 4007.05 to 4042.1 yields 0.91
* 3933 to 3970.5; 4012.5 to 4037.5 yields 0.96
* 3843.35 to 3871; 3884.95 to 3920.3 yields 0.97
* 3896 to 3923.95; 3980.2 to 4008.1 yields 0.95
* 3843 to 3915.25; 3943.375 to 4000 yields 0.95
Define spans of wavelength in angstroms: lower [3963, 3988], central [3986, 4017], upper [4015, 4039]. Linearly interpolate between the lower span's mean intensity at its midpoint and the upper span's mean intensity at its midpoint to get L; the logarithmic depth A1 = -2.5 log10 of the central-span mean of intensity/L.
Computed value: 0.02 mag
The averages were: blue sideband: 0.811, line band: 0.783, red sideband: 0.778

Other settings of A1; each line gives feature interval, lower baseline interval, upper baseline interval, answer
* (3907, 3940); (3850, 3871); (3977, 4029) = 0.017 mag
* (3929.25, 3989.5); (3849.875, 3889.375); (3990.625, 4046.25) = 0.017 mag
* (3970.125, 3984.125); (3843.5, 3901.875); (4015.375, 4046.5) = 0.031 mag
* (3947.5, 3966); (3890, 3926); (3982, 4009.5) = -0.036 mag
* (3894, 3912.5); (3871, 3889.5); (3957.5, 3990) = 0.027 mag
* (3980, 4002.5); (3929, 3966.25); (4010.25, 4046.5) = 0.032 mag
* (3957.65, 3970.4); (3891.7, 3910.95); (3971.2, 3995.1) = -0.060 mag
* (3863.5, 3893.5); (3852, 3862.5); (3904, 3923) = -0.033 mag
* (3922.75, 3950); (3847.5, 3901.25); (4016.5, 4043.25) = 0.029 mag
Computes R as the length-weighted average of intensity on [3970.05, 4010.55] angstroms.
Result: 0.791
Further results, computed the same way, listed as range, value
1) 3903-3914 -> 0.869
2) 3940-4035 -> 0.805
